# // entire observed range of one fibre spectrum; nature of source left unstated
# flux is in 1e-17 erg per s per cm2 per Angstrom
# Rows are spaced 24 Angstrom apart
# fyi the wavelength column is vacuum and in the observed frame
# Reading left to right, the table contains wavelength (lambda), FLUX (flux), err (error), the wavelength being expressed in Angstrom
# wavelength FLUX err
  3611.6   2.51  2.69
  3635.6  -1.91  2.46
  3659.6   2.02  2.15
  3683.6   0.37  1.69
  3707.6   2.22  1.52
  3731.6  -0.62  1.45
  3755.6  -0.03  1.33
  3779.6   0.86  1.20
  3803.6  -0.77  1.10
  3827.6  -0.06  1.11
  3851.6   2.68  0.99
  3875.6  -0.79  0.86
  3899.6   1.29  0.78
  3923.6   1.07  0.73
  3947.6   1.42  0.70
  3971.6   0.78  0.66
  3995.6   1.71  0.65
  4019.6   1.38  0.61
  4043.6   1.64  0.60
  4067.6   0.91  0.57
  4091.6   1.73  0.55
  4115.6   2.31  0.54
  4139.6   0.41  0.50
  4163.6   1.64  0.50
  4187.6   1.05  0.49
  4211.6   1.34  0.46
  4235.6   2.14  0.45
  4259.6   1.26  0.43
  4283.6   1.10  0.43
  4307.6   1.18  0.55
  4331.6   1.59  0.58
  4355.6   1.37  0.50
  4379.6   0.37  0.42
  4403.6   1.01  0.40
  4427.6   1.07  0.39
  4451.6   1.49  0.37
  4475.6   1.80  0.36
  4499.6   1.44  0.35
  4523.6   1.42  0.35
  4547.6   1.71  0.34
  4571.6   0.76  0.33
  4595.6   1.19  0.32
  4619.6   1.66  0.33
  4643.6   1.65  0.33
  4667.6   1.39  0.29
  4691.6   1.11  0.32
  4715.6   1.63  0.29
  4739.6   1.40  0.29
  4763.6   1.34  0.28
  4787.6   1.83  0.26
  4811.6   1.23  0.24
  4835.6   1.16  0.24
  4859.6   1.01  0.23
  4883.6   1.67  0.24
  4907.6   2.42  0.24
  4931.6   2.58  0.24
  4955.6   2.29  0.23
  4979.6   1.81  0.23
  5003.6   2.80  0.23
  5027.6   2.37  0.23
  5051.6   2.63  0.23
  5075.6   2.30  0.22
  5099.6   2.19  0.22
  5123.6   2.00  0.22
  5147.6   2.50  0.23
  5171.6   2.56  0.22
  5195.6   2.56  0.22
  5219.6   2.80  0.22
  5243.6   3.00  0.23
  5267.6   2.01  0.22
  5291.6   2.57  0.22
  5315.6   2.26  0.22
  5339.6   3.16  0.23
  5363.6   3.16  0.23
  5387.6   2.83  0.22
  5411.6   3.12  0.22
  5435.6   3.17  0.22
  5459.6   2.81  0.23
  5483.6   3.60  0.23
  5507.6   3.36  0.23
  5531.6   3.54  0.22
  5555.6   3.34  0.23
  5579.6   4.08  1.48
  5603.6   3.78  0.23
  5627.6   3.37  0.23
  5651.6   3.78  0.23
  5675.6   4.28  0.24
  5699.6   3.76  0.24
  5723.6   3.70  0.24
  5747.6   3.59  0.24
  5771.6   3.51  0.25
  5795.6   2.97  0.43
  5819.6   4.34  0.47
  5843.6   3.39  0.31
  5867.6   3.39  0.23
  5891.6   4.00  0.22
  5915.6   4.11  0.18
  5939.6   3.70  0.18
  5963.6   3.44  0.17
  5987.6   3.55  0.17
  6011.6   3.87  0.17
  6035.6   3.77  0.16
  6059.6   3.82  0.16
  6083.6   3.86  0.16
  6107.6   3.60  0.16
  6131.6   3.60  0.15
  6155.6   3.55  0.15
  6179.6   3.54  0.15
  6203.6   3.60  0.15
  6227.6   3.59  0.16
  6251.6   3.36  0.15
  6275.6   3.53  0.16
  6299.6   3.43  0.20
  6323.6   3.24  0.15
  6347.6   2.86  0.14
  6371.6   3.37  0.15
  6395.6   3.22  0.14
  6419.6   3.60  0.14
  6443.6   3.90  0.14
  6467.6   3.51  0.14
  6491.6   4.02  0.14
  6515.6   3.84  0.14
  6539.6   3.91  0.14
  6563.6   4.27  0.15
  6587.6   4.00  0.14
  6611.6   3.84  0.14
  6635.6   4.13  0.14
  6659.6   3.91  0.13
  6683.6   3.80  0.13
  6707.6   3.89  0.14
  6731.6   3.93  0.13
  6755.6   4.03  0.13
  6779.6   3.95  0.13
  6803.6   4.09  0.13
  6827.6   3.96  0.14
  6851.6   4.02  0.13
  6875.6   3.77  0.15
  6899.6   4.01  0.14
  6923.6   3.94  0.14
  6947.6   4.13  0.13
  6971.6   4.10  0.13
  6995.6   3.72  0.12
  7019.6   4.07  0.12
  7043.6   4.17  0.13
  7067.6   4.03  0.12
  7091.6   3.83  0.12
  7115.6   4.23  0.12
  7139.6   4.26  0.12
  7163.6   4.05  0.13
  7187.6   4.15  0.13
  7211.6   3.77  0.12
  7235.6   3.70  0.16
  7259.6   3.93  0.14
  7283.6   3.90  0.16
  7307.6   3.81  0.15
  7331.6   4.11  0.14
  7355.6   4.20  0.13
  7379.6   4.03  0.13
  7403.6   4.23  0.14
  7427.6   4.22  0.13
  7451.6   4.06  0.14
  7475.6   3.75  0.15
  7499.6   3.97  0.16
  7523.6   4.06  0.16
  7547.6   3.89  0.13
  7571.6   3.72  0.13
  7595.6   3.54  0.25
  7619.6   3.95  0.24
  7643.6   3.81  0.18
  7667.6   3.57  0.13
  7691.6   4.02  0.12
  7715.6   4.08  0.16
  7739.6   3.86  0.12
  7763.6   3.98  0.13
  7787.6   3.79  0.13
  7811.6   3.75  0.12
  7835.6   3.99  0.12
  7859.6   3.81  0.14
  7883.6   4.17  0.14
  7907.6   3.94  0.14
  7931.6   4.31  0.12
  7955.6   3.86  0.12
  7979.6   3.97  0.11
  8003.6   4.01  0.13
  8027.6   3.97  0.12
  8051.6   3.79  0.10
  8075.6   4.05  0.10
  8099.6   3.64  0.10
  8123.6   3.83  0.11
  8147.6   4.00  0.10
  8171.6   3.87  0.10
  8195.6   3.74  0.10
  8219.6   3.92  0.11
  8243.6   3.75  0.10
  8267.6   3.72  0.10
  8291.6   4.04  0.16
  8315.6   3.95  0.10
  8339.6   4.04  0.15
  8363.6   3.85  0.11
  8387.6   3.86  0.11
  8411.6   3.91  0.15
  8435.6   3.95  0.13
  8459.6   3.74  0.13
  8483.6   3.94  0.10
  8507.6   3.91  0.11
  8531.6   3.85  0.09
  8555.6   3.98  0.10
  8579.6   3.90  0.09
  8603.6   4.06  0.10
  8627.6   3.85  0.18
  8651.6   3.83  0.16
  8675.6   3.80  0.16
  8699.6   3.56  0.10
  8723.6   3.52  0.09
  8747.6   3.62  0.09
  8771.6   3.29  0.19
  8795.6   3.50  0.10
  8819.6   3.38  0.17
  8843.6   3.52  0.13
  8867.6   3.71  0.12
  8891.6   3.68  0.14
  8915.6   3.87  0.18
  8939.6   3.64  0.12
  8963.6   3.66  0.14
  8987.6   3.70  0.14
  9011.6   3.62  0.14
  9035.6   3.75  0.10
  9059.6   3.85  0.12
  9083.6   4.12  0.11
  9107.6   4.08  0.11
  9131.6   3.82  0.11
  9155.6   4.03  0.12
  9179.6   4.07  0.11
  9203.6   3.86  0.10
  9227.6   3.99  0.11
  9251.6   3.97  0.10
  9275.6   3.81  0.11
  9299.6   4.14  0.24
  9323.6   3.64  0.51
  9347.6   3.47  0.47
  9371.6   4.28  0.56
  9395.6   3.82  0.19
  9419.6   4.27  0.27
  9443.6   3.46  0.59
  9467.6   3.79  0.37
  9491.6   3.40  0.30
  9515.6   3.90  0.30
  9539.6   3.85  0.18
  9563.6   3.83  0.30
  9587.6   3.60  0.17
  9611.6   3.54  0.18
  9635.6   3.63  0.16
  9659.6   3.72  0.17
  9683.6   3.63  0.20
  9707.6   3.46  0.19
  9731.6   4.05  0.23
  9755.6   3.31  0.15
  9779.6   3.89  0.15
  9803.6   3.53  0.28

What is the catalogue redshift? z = 0.23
